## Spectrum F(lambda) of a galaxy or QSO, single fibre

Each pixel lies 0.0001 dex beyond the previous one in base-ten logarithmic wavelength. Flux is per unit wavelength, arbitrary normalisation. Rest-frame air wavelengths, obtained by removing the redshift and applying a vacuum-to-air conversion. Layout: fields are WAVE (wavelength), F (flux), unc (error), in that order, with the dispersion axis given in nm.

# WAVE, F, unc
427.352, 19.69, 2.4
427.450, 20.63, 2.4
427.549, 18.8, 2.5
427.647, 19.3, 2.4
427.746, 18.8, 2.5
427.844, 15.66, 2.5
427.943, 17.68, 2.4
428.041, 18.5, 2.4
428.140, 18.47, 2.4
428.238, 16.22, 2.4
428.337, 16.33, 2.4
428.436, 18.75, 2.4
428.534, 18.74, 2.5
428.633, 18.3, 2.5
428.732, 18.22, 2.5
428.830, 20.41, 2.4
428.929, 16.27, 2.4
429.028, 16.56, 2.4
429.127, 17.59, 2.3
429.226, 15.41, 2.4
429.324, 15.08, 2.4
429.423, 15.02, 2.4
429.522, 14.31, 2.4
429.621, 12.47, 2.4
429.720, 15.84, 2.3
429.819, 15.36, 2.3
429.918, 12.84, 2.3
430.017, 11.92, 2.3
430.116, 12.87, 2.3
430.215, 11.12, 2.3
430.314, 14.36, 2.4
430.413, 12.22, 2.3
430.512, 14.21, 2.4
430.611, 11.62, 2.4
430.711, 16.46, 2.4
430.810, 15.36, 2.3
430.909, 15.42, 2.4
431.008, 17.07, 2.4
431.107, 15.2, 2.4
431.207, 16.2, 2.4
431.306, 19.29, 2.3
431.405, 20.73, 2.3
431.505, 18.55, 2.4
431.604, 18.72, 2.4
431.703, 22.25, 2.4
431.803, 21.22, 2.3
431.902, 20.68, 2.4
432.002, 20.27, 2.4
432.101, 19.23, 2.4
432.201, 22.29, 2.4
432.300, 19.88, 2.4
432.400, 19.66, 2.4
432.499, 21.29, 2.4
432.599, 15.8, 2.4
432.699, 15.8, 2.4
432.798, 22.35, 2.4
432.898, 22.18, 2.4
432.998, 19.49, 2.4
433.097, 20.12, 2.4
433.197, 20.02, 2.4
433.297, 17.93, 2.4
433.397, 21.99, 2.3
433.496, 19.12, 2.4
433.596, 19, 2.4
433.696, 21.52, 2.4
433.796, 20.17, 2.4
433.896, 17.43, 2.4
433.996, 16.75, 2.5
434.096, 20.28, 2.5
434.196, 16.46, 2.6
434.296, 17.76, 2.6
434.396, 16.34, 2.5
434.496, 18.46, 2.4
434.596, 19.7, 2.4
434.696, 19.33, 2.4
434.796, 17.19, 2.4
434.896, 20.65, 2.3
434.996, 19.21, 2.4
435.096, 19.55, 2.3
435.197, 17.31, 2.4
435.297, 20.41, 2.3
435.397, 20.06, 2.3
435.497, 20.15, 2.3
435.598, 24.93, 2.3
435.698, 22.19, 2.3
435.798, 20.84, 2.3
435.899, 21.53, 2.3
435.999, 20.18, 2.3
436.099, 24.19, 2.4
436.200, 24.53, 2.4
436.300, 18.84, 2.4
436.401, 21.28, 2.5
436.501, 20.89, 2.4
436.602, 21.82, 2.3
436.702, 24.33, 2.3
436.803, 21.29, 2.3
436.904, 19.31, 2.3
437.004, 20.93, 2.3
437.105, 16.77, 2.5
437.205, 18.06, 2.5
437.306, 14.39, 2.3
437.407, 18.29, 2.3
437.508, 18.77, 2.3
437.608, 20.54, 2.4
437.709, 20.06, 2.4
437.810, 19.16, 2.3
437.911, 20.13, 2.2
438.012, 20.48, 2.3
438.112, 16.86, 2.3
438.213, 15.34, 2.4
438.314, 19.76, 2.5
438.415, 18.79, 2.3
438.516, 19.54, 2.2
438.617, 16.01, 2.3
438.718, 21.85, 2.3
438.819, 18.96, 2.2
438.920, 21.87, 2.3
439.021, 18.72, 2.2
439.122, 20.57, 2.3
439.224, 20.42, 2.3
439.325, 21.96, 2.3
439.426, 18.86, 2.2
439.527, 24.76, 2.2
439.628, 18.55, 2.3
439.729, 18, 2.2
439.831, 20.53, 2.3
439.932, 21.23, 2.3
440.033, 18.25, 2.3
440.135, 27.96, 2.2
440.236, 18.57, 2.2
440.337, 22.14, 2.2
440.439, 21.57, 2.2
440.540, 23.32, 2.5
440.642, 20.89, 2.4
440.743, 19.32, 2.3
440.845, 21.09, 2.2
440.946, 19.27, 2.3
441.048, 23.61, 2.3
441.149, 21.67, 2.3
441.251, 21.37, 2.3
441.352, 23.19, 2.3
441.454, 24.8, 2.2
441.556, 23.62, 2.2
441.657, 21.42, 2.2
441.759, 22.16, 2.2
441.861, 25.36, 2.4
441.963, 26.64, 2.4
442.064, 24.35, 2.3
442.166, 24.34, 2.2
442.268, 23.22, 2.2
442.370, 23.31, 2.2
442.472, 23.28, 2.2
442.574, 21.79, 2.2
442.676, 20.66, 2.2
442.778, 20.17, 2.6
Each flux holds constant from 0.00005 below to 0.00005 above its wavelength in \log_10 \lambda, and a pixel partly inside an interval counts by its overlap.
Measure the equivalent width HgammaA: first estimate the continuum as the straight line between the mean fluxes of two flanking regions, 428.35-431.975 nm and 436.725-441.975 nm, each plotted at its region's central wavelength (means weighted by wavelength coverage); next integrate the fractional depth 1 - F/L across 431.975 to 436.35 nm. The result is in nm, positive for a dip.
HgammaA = -0.41 nm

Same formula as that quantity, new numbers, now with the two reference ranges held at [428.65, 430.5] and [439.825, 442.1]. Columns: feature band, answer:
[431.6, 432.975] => -0.286 nm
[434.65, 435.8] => -0.094 nm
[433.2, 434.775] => -0.093 nm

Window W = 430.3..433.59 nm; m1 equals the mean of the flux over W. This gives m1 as 18.5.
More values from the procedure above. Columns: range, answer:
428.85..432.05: 16.1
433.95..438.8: 19.6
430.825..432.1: 18.7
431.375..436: 19.7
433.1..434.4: 19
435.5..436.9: 21.9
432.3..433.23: 19.6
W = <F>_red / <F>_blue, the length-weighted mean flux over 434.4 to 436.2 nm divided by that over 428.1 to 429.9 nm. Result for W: 1.2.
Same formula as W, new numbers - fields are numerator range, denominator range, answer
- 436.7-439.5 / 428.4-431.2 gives 1.26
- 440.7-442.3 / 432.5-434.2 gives 1.18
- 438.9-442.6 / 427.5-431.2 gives 1.38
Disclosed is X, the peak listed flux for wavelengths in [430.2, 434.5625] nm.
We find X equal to 22.35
